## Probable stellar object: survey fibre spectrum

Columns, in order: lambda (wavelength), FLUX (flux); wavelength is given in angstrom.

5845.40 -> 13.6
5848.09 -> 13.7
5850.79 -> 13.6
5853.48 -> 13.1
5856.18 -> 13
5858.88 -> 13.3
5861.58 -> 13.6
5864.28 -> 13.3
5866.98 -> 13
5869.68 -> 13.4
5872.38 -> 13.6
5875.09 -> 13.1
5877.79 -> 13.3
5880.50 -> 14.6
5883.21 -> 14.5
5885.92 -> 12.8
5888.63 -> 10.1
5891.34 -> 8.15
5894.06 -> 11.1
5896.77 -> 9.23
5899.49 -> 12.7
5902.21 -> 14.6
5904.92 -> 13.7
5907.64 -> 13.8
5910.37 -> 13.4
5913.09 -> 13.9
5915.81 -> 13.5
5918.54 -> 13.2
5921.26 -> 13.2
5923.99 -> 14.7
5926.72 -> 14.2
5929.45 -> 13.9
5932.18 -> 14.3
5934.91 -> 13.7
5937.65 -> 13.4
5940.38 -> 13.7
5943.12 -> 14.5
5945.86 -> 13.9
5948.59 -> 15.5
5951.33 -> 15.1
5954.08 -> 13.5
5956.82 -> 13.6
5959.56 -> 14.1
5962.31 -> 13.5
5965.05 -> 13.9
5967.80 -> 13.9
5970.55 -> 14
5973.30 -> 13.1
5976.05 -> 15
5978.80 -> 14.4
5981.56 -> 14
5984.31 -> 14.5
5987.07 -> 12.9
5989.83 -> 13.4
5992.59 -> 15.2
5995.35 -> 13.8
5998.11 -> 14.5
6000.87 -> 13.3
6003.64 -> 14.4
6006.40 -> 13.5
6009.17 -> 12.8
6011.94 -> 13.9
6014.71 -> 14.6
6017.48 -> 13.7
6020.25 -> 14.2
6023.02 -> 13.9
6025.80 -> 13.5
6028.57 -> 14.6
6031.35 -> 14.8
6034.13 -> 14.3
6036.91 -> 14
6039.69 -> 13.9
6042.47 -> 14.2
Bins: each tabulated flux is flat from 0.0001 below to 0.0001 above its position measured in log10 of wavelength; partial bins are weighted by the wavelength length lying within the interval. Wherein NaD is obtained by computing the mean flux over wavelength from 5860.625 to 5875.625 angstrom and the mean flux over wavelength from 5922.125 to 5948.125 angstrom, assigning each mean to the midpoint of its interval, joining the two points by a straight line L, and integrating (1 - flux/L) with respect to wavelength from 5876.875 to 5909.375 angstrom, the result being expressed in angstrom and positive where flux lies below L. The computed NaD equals 2.9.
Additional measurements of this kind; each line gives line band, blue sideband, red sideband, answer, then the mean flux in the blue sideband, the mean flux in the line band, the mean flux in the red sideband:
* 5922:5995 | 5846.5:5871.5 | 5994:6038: -1.7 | 13.3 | 14.1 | 14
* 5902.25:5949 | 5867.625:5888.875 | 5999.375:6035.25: -1.2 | 13.3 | 13.9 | 14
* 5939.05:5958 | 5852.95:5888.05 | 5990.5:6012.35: -0.8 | 13.4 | 14.3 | 13.9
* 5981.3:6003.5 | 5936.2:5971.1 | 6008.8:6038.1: 0.1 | 14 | 14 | 14.1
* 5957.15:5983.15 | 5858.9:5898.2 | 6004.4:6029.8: -1.2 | 12.4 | 14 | 13.9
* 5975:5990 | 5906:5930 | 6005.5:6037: -0.2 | 13.7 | 14.1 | 14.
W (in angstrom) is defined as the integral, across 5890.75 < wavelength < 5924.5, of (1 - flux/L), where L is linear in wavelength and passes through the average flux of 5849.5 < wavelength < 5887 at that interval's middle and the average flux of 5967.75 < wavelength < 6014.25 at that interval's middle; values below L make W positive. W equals 2.1 angstrom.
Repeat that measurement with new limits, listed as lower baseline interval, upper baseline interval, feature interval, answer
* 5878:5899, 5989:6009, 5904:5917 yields -1.7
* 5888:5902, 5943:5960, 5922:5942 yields -1.5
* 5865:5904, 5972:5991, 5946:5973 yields -1.0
